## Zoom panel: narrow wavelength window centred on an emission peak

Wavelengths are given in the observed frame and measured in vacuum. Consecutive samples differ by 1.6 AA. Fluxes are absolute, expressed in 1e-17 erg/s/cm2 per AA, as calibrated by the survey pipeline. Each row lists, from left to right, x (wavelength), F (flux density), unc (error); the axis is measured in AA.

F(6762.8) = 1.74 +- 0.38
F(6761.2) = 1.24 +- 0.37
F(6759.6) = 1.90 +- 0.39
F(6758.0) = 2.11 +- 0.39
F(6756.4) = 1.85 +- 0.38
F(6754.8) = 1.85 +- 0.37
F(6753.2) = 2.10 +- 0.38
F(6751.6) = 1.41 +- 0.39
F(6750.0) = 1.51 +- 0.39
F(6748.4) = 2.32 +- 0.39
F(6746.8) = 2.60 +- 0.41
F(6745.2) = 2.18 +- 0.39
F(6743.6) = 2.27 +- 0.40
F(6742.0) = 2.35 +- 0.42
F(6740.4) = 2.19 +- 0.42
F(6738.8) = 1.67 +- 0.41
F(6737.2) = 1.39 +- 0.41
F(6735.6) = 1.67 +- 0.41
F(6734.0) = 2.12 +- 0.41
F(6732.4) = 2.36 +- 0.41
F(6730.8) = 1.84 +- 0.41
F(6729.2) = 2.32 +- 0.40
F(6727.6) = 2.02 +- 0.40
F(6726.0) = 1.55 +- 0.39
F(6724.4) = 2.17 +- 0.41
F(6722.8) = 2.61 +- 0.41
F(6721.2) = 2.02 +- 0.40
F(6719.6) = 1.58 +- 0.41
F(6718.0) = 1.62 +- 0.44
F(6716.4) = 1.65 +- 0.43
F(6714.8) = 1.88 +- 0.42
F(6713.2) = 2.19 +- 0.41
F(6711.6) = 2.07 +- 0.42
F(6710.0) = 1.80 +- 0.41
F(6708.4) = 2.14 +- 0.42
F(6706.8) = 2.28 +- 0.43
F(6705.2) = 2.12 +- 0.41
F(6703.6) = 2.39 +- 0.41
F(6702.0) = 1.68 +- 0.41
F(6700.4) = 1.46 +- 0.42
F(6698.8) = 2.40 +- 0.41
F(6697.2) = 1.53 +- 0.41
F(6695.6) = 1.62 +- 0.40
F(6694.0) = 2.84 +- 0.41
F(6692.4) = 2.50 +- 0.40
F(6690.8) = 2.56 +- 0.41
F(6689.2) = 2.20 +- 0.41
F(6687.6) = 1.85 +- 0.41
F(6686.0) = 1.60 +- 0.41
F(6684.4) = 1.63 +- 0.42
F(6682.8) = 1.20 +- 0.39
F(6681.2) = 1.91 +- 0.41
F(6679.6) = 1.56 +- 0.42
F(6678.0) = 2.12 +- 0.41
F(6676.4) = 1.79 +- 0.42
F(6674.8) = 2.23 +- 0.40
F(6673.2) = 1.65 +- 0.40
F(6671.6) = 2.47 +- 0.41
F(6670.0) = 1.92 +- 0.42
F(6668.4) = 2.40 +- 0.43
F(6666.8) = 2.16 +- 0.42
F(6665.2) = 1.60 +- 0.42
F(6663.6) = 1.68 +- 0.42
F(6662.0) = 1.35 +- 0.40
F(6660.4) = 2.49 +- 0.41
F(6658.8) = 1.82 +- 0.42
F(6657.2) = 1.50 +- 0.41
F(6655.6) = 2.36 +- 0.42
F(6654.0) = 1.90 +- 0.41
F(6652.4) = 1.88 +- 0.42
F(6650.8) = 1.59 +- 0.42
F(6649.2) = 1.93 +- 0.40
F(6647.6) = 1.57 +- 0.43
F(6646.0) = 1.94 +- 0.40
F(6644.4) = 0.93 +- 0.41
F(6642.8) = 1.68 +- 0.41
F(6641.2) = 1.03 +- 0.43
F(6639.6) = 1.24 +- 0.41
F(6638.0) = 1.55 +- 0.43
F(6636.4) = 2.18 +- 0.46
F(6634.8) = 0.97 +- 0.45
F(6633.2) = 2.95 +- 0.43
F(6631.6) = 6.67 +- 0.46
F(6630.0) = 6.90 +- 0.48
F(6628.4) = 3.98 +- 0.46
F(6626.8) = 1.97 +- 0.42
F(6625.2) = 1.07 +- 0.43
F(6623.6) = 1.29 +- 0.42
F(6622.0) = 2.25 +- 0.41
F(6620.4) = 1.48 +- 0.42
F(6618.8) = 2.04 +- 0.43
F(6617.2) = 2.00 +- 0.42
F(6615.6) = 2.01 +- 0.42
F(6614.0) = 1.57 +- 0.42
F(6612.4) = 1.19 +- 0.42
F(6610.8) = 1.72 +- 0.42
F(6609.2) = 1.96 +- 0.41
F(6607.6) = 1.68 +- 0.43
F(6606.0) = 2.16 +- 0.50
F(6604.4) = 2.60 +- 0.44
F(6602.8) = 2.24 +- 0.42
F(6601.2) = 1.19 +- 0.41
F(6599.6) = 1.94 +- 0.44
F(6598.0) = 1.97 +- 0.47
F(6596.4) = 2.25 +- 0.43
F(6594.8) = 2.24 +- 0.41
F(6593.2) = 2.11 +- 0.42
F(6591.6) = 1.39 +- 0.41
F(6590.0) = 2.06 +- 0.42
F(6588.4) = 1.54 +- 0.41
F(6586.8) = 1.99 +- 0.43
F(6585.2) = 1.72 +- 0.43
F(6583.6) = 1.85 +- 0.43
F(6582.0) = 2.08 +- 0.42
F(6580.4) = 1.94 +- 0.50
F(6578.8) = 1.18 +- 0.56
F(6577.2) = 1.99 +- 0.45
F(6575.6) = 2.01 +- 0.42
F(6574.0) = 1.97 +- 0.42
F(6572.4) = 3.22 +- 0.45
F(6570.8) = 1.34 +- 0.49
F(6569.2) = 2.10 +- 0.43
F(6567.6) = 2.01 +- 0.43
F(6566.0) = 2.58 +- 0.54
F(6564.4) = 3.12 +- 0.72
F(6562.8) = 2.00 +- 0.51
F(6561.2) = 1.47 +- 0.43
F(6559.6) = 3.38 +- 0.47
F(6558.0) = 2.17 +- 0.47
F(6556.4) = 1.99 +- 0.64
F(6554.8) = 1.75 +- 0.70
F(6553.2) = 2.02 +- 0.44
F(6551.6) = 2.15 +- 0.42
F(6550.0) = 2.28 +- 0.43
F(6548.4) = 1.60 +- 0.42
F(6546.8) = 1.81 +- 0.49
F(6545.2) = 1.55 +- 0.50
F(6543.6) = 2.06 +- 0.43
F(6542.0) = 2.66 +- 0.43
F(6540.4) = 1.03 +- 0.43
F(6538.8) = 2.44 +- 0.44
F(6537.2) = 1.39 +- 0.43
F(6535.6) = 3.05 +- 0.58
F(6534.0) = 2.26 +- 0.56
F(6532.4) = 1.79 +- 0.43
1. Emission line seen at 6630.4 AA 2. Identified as H-beta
